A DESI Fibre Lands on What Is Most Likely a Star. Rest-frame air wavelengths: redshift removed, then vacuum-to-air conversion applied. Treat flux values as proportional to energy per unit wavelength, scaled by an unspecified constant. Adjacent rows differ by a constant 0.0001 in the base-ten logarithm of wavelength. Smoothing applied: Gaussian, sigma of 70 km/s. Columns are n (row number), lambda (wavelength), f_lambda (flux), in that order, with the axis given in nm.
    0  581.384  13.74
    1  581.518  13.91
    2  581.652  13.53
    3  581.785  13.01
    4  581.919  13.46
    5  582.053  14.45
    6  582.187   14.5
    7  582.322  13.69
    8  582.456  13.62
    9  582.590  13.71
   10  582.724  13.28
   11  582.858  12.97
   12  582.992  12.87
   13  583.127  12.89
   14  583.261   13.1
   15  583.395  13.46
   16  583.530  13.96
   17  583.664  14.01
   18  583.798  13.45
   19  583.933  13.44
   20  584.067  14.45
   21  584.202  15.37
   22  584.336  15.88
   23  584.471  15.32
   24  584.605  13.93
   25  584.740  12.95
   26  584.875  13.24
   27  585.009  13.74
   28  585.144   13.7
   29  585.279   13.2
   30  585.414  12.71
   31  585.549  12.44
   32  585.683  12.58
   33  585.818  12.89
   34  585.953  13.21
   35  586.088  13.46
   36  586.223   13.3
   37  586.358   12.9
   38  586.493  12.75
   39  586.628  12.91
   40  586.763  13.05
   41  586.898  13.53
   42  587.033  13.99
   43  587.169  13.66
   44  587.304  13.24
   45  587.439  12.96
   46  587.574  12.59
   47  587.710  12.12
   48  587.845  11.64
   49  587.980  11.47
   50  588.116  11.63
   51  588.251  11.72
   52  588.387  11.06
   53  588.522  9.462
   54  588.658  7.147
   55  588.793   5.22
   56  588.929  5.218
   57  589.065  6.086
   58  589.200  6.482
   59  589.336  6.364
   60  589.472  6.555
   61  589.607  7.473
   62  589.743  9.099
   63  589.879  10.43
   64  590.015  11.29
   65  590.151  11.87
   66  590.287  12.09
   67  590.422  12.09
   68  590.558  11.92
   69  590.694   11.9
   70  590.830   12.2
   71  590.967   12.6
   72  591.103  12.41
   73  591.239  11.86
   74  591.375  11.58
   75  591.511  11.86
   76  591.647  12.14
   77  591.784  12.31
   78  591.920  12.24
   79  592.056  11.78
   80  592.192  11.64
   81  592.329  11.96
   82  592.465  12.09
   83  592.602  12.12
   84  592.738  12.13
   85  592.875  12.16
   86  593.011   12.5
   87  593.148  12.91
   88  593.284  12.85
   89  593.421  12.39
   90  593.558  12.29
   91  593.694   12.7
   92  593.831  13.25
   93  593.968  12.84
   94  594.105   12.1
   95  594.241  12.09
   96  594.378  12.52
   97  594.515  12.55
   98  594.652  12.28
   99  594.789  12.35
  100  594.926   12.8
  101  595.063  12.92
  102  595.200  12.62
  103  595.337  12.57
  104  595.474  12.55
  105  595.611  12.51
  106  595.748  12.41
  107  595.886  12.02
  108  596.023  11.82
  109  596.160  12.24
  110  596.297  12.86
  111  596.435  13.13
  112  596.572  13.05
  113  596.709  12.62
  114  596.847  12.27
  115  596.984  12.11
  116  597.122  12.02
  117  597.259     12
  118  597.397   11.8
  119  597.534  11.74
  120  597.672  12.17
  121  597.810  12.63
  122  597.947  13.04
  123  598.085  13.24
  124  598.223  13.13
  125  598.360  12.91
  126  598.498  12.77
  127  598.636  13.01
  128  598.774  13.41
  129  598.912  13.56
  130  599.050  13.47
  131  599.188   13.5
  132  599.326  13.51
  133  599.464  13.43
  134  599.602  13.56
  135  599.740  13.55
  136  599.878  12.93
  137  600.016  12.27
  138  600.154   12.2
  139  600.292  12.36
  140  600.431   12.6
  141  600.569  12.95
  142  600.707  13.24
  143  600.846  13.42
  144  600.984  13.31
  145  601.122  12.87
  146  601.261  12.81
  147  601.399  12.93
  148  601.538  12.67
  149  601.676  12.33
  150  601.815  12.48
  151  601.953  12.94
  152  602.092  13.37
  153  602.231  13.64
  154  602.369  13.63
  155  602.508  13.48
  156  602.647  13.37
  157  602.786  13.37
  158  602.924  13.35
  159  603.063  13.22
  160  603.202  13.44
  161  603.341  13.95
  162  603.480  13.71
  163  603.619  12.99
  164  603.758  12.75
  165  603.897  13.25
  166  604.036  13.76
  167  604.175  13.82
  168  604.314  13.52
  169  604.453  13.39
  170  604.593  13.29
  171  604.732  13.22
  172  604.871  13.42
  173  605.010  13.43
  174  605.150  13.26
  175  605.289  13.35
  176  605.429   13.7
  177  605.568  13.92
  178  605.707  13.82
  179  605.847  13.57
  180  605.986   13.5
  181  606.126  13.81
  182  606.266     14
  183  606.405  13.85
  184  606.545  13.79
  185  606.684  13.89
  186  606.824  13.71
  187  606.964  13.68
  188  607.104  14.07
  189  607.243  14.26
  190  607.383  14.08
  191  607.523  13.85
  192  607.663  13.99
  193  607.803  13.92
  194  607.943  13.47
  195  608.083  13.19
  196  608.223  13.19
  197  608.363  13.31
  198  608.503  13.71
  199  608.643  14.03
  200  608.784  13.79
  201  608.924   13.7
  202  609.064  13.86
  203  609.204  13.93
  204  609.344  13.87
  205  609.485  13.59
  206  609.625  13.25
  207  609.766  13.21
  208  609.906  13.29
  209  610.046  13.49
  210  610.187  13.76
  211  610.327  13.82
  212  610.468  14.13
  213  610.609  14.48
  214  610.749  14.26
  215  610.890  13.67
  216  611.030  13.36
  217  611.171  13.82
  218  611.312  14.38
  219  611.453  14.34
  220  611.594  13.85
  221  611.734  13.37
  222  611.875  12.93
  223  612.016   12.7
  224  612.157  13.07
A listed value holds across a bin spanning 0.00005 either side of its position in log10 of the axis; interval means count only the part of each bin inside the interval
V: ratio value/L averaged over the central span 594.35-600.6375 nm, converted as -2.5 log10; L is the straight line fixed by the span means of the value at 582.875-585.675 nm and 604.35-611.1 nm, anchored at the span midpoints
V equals 0.08 mag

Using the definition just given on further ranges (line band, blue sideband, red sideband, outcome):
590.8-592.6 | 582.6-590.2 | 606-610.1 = 0.031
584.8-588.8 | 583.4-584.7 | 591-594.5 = 0.113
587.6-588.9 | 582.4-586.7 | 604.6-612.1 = 0.318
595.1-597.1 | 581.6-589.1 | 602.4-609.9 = 0.058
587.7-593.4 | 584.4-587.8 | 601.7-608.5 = 0.229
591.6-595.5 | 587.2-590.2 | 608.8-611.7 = -0.174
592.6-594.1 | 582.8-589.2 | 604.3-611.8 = 0.025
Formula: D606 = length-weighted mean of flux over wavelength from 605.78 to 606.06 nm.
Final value 13.5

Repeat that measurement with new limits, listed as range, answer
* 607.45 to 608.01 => 13.8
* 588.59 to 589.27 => 6.03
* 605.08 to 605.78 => 13.6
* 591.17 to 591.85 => 11.9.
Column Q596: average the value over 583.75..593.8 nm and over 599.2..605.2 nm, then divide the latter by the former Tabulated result 1.11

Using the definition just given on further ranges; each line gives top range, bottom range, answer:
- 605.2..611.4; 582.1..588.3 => 1.03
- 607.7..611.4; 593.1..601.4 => 1.08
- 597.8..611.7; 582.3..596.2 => 1.11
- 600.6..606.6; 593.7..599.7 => 1.05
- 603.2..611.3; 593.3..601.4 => 1.07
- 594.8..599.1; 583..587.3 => 0.93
